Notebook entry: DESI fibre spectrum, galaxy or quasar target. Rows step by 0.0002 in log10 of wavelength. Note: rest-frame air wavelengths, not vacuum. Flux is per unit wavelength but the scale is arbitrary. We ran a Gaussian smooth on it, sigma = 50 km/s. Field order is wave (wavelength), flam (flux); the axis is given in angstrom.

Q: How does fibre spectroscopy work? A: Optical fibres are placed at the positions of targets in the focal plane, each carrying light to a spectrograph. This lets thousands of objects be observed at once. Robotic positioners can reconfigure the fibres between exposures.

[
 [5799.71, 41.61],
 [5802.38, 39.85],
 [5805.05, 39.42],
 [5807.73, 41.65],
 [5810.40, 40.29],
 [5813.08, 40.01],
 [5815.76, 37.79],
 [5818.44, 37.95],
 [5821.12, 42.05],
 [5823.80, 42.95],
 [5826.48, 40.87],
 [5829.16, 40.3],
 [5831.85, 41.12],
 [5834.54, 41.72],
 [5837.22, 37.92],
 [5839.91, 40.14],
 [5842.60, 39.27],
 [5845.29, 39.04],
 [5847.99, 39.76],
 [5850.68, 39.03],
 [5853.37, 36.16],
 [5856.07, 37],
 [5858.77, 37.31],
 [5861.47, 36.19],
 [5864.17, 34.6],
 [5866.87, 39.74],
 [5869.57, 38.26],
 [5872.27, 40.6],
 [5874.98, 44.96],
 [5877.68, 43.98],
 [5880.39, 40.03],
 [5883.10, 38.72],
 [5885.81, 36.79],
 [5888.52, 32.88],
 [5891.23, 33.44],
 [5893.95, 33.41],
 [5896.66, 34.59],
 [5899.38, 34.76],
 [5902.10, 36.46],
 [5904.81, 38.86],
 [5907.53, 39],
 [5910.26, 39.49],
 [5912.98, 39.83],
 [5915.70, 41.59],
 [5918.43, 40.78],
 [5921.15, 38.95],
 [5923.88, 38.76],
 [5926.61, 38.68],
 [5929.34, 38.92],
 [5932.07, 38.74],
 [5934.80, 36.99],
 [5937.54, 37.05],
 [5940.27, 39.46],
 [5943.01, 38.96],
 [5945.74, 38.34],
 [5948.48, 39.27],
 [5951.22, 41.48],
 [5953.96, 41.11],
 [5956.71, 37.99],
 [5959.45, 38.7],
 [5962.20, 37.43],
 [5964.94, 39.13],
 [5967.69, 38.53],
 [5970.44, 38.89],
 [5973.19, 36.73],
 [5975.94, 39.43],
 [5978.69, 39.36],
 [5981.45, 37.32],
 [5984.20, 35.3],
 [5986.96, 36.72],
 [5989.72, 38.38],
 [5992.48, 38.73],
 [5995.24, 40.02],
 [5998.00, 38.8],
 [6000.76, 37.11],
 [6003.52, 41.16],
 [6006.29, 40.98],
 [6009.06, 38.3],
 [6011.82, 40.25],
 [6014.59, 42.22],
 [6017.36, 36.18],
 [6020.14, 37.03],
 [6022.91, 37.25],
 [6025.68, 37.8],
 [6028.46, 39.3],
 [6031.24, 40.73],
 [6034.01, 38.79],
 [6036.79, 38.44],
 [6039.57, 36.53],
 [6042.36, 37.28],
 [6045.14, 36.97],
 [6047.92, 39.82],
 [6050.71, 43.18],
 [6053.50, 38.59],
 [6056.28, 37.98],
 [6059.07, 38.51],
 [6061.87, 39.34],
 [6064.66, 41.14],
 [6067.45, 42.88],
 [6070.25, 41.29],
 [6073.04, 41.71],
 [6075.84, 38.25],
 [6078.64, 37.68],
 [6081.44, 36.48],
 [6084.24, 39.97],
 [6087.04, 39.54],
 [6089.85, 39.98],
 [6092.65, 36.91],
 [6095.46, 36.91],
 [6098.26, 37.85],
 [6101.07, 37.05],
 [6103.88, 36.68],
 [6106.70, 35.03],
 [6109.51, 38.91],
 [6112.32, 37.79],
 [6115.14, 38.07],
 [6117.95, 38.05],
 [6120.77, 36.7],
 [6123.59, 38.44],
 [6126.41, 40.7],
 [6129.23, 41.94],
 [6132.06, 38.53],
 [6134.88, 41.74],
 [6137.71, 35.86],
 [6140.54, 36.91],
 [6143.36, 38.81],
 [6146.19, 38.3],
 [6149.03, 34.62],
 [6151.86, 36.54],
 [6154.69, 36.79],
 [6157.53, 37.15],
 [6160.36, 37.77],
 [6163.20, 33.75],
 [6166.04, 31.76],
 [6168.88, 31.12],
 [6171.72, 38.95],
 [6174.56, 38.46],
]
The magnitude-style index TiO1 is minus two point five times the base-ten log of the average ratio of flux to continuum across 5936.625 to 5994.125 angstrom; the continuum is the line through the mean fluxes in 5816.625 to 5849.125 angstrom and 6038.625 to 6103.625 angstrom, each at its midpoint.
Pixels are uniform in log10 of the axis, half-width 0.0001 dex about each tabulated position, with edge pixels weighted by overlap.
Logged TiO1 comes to 0.03 mag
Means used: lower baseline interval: 40.2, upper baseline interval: 38.9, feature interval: 38.5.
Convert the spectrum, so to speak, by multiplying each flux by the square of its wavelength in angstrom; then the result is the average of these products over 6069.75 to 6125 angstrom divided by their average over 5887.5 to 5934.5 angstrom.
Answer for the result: 1.08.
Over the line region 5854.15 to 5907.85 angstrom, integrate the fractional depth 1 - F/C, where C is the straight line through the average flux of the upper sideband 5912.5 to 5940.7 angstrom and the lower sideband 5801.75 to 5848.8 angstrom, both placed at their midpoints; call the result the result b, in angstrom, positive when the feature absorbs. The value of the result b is 2.70 angstrom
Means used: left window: 40.1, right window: 39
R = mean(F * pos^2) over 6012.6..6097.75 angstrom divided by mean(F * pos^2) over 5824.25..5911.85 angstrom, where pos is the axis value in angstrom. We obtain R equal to 1.08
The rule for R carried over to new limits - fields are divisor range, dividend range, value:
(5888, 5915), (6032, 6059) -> 1.11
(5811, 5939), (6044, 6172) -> 1.06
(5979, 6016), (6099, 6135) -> 1.02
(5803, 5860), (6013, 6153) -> 1.06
